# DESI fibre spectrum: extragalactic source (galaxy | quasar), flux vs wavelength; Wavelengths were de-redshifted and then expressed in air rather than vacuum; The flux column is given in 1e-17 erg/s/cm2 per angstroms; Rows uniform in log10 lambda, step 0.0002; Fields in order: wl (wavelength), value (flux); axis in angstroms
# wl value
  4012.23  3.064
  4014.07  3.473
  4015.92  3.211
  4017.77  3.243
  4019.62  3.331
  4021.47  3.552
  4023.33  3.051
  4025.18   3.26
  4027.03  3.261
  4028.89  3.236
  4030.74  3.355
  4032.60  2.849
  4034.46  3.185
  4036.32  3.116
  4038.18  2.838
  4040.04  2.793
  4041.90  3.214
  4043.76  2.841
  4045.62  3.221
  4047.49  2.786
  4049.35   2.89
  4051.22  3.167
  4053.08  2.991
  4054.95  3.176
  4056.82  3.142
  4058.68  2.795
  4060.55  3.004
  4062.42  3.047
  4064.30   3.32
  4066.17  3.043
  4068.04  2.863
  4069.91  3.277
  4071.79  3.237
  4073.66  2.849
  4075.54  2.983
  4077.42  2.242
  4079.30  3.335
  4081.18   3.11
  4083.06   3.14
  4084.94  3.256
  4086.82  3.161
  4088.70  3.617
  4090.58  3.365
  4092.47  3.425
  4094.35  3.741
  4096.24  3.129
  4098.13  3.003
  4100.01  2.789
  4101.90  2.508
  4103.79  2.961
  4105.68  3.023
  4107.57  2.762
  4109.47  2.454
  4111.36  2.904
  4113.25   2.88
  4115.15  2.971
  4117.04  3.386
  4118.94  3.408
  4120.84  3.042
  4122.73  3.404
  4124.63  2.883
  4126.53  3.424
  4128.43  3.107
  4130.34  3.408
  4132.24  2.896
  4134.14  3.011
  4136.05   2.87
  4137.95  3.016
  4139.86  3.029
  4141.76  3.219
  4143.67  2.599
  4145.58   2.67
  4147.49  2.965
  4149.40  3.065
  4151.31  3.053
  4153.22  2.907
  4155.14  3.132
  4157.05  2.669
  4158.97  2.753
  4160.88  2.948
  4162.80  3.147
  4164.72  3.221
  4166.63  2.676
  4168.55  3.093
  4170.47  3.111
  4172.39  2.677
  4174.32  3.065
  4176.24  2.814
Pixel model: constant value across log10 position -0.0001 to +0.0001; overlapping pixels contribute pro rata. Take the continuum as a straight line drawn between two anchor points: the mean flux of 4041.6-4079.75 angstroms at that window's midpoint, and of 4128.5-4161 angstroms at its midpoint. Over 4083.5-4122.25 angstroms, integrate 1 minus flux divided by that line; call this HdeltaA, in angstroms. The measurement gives -1.4 angstroms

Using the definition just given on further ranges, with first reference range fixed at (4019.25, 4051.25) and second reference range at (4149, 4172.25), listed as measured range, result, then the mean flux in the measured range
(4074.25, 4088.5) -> 0.0 angstroms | 3.06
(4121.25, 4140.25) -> -0.7 angstroms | 3.11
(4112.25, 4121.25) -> -0.4 angstroms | 3.14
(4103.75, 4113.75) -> 0.7 angstroms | 2.82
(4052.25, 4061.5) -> 0.2 angstroms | 3.02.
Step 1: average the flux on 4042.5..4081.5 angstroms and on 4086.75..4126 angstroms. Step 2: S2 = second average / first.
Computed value 1.0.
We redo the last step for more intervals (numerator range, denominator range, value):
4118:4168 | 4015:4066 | 0.97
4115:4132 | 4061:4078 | 1.07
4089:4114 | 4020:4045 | 0.96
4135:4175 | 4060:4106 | 0.95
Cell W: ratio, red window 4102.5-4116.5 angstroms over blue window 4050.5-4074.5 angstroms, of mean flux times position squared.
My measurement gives 1.0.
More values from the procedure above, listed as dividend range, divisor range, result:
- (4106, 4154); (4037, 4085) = 1.03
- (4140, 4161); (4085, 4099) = 0.90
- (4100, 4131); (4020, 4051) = 1.02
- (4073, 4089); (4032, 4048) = 1.04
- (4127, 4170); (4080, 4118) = 0.99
